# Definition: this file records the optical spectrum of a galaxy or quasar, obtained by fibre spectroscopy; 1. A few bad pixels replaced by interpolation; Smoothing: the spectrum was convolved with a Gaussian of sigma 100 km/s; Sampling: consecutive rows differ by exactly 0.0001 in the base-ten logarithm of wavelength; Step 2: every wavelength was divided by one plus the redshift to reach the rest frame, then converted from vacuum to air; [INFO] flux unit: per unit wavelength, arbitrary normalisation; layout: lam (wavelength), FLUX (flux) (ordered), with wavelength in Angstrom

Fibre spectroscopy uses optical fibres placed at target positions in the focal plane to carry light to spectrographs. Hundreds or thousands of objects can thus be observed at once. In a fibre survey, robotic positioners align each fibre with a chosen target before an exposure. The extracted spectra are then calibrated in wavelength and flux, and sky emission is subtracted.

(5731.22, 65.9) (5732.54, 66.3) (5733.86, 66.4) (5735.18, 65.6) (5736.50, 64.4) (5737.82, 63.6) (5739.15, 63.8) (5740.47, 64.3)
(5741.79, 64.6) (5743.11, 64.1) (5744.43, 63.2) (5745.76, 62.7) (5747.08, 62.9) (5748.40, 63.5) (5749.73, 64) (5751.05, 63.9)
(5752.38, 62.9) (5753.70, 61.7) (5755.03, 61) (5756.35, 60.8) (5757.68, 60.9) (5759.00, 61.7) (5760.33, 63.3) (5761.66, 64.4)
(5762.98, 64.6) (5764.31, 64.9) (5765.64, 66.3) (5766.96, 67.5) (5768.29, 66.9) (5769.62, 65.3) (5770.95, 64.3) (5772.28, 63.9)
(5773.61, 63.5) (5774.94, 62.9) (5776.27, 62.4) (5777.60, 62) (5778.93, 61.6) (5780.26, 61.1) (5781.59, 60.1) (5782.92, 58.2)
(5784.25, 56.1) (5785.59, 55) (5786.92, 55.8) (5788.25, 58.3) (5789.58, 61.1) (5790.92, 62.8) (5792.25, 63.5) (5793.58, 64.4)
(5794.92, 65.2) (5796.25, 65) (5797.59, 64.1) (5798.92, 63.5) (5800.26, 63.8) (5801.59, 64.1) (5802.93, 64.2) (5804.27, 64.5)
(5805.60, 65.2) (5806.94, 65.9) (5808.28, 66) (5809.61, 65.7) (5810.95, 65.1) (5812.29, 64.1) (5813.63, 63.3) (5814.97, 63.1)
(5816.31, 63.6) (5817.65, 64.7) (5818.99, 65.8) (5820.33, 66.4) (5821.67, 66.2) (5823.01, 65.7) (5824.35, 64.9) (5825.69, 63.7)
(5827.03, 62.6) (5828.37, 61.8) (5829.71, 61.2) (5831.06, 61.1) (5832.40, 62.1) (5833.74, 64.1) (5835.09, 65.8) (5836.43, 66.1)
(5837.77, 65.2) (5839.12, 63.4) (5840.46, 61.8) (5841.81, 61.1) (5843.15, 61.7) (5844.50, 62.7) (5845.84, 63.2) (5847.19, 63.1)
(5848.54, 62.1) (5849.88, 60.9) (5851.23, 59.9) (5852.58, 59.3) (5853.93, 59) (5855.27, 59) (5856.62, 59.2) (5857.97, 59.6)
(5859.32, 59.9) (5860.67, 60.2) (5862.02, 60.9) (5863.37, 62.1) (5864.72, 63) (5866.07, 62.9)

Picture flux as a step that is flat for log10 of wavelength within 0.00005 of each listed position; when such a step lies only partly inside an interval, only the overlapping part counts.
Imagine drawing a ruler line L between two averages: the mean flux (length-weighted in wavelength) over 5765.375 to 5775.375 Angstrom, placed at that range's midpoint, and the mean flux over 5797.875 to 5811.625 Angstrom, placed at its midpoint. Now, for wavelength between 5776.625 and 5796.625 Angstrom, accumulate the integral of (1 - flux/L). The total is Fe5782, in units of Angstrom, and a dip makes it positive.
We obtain 1.3 Angstrom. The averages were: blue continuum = 65.1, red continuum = 64.8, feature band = 60.7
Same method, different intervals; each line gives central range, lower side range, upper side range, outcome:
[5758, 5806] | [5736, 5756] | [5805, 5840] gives 0.7 Angstrom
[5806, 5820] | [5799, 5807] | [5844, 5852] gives -0.2 Angstrom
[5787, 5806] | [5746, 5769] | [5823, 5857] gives -0.1 Angstrom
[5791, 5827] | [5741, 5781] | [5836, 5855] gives -1.1 Angstrom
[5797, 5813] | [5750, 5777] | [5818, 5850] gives -0.3 Angstrom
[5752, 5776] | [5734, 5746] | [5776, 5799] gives -0.4 Angstrom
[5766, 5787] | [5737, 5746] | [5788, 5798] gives 0.5 Angstrom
